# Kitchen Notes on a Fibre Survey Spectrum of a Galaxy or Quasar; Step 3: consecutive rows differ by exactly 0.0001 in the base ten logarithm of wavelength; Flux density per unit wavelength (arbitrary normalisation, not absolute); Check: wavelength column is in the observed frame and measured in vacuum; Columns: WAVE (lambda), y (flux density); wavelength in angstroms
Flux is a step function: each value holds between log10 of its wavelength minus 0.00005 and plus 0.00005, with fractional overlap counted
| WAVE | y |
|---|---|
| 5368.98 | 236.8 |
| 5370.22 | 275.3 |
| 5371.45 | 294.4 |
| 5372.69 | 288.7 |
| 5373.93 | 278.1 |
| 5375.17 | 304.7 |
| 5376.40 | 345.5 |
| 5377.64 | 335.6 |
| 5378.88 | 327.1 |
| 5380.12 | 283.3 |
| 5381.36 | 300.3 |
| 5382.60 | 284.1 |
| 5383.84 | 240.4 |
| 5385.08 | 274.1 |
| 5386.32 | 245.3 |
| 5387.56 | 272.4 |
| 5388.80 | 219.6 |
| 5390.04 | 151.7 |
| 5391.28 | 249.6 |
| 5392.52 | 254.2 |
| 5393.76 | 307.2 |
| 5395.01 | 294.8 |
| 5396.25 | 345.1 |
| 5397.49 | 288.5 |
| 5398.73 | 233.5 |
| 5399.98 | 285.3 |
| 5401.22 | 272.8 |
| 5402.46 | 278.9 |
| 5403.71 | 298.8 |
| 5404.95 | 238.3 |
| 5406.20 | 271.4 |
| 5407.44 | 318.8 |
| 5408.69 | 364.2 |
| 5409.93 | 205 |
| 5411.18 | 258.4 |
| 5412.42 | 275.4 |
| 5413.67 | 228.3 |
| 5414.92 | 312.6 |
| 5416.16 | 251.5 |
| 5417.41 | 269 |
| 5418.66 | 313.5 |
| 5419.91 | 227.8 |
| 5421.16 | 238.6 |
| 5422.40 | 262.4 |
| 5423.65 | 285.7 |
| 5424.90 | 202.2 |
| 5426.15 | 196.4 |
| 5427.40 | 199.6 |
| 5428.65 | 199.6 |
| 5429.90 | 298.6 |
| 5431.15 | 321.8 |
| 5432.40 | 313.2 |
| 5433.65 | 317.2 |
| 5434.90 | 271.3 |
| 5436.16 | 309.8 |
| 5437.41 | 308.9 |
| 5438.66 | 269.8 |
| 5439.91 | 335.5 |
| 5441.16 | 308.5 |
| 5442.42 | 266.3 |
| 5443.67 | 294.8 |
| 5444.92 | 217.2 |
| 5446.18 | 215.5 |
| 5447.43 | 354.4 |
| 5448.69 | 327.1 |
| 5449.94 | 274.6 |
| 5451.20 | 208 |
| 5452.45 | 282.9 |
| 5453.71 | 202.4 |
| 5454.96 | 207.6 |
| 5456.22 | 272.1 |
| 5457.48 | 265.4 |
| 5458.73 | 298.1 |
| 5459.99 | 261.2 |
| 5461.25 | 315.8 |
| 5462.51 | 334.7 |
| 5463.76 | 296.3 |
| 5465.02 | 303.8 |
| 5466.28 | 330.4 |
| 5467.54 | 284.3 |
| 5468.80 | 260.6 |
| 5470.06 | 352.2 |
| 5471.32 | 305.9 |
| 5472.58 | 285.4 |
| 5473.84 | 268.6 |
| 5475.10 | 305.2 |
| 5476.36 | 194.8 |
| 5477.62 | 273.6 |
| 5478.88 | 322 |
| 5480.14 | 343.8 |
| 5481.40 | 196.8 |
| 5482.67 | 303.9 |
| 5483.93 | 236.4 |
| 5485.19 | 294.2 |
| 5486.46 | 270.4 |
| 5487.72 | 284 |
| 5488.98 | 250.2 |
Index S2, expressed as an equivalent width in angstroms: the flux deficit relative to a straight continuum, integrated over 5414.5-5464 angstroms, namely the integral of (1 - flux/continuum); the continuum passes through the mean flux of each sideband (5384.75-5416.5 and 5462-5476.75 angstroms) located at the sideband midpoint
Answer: 2.0 angstroms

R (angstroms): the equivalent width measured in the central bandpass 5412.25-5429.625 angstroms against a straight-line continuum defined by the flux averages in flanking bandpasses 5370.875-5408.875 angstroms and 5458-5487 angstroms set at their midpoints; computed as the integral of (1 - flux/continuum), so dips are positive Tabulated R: 2.2 angstroms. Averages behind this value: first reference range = 281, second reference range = 289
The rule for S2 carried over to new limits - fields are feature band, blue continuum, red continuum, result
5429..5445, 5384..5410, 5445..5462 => -1.7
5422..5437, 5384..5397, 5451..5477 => 0.3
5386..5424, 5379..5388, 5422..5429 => -3.2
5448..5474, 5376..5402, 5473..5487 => -0.8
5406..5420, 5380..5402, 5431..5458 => -0.3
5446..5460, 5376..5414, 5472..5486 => 0.5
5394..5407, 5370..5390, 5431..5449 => 0.2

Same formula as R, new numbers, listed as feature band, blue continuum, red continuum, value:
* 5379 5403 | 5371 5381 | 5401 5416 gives 2.0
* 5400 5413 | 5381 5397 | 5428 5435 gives -0.2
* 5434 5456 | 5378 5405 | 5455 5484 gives 0.6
